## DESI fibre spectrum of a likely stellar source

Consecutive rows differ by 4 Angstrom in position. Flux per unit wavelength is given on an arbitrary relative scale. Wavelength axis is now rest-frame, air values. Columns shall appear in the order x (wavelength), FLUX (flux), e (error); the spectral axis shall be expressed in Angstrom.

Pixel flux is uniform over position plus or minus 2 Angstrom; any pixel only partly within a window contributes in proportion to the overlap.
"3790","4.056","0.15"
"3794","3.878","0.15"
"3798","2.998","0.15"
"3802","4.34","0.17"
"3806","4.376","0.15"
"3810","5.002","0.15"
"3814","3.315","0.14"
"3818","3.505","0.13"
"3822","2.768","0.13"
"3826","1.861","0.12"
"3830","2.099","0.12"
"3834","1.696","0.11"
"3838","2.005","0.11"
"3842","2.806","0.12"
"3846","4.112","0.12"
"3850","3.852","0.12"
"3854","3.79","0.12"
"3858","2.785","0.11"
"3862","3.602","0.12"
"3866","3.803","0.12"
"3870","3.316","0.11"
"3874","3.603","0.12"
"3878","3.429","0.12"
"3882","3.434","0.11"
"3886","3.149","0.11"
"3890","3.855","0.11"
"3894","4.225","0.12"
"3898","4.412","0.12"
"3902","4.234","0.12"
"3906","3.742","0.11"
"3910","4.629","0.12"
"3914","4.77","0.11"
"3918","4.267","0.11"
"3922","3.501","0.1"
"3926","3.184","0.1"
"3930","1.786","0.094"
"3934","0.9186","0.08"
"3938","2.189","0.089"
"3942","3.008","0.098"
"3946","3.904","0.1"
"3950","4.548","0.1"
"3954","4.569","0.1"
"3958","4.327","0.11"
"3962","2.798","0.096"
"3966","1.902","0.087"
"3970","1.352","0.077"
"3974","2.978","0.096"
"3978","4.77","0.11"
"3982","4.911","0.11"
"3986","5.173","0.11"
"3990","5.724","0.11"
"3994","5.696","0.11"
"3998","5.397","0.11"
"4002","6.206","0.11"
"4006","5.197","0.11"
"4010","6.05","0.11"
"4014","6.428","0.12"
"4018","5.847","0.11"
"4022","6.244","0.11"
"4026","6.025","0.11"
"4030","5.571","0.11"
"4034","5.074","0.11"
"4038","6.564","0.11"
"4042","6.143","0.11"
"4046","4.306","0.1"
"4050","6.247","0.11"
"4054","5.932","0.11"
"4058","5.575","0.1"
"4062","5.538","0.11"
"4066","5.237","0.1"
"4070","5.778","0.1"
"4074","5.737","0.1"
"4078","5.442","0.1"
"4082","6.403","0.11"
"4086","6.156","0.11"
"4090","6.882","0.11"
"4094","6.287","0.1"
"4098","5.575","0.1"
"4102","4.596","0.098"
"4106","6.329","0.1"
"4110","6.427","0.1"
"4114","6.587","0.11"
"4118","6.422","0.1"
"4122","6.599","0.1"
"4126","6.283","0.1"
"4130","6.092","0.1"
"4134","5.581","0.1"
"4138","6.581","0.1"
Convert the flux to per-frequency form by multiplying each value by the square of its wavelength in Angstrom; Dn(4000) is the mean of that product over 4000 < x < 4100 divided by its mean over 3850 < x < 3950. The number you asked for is 1.80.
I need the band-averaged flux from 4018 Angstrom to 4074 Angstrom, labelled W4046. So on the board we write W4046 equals 5.72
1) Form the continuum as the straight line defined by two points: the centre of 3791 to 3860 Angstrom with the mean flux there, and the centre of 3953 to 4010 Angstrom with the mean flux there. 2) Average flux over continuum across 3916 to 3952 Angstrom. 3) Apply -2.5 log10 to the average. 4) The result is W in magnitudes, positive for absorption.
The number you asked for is 0.32 mag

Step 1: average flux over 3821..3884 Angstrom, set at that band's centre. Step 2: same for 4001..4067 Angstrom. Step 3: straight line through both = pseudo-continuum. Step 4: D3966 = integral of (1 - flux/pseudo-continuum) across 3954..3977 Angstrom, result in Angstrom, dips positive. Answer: 8.8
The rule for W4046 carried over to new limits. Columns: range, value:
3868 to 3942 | 3.47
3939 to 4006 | 4.2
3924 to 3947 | 2.44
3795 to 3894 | 3.34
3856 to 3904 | 3.65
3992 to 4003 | 5.73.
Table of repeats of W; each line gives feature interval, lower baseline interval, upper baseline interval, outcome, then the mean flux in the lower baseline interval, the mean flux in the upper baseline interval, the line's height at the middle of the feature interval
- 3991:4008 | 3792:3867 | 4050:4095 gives -0.10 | 3.29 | 5.91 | 5.12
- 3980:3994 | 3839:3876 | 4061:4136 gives -0.11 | 3.48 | 6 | 4.84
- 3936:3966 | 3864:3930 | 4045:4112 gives 0.24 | 3.78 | 5.81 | 4.39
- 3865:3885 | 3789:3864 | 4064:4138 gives 0.09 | 3.3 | 6.04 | 3.78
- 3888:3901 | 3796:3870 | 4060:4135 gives -0.07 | 3.26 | 6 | 3.9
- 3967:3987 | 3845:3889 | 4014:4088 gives 0.31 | 3.53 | 5.79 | 4.88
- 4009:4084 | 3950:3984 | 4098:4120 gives -0.19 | 3.52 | 6.03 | 4.92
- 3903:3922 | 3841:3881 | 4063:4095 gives -0.04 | 3.53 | 5.97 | 4.1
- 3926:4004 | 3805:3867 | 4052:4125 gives 0.23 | 3.18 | 5.98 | 4.61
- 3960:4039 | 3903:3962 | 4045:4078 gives -0.08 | 3.51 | 5.58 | 4.58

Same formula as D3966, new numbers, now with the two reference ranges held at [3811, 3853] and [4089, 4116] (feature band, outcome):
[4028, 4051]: -1.30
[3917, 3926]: 0.56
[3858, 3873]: -0.90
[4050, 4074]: -0.38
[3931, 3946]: 6.80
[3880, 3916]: -3.78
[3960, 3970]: 5.16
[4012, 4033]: -3.51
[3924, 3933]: 3.81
